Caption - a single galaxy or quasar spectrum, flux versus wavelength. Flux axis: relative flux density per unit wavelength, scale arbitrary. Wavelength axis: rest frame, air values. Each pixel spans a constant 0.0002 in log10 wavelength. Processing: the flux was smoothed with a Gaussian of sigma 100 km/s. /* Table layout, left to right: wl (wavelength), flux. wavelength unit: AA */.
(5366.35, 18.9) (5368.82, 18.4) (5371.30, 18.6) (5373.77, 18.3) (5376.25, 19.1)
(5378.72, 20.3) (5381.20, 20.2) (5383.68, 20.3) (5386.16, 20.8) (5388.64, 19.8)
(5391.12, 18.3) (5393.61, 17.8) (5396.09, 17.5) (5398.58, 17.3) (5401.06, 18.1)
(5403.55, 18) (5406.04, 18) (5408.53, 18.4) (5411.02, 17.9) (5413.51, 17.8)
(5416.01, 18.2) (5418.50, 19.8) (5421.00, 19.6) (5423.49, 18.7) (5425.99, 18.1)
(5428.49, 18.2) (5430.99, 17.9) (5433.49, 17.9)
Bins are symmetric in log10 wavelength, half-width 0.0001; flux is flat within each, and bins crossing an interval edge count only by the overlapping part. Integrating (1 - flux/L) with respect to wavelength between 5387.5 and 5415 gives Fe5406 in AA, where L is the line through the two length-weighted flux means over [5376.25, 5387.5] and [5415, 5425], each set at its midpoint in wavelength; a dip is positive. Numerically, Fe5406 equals 2.2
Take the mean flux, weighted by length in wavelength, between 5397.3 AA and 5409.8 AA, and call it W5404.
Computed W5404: 18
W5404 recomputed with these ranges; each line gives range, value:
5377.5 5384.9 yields 20.3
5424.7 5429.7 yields 18.1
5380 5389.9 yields 20.3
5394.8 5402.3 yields 17.7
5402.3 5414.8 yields 18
